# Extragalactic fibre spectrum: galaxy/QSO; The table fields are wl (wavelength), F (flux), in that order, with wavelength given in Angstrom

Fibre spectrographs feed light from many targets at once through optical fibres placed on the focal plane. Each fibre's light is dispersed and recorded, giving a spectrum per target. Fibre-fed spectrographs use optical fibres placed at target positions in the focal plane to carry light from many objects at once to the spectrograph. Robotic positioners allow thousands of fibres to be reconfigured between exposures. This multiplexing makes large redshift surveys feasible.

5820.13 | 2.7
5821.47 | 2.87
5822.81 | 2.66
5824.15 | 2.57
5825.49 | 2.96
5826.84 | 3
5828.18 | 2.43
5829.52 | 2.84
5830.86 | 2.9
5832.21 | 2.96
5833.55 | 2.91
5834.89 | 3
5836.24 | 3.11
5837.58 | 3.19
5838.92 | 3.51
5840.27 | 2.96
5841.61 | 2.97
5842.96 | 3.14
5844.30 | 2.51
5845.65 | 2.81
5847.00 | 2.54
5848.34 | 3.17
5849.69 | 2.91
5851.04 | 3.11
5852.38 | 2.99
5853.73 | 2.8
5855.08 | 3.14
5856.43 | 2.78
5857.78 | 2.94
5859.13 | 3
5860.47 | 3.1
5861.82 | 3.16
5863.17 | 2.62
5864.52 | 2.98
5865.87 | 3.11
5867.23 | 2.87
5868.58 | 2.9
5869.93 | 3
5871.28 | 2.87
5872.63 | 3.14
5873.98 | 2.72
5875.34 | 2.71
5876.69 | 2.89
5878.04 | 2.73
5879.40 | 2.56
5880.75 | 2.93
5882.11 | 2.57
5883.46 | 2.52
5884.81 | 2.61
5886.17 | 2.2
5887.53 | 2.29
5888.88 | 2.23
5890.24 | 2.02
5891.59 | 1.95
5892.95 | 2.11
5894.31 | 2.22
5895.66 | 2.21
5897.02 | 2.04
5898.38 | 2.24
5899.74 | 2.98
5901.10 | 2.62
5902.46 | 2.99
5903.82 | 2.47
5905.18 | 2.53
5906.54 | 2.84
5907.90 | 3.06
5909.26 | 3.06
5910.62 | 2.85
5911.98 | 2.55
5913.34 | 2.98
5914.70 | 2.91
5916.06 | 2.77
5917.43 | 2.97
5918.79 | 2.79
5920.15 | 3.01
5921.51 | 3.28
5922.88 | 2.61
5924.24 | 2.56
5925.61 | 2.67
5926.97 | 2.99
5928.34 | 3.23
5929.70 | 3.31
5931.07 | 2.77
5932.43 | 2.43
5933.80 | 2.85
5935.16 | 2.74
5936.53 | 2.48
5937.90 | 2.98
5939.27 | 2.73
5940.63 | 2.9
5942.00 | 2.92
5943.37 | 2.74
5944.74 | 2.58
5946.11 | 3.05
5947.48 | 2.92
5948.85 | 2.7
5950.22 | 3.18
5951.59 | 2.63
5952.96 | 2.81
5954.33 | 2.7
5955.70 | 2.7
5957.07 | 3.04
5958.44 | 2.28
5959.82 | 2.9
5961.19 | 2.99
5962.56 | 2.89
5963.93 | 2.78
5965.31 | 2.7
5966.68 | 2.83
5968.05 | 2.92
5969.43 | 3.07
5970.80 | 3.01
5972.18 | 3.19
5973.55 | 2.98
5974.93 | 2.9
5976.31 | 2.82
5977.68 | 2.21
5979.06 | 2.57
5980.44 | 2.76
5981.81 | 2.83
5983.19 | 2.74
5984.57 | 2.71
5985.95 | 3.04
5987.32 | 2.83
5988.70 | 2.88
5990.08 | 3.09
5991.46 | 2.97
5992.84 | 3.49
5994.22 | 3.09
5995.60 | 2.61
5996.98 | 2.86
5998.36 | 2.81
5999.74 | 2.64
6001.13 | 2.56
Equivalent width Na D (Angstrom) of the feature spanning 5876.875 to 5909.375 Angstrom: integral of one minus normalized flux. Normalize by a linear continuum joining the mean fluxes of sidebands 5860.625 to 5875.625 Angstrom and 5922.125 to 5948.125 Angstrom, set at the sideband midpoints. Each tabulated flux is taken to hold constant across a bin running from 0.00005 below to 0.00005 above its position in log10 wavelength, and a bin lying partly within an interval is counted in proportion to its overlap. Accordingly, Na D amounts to 4.4 Angstrom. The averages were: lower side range 2.93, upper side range 2.81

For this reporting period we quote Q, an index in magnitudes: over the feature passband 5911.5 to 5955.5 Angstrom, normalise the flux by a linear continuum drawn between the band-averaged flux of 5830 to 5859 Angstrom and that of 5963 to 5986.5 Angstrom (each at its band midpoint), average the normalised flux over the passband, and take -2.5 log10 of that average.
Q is 0.01 mag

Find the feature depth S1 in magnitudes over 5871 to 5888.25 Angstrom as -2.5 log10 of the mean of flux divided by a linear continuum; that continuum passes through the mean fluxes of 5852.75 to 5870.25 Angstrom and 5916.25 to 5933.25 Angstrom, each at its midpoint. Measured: 0.10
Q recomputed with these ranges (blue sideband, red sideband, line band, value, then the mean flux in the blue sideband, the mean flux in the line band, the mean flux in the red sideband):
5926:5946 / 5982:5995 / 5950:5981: 0.04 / 2.84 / 2.81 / 2.97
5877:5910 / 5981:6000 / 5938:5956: -0.04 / 2.5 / 2.82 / 2.91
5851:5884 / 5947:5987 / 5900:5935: 0.00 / 2.88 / 2.84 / 2.82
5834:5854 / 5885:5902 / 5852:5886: -0.09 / 2.98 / 2.85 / 2.28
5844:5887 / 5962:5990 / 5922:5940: 0.01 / 2.84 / 2.8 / 2.84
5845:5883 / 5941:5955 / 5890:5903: 0.22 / 2.89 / 2.34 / 2.82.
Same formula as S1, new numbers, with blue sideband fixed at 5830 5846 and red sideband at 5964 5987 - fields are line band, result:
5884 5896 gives 0.31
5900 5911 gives 0.04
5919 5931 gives -0.02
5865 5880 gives 0.03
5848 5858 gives 0.00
